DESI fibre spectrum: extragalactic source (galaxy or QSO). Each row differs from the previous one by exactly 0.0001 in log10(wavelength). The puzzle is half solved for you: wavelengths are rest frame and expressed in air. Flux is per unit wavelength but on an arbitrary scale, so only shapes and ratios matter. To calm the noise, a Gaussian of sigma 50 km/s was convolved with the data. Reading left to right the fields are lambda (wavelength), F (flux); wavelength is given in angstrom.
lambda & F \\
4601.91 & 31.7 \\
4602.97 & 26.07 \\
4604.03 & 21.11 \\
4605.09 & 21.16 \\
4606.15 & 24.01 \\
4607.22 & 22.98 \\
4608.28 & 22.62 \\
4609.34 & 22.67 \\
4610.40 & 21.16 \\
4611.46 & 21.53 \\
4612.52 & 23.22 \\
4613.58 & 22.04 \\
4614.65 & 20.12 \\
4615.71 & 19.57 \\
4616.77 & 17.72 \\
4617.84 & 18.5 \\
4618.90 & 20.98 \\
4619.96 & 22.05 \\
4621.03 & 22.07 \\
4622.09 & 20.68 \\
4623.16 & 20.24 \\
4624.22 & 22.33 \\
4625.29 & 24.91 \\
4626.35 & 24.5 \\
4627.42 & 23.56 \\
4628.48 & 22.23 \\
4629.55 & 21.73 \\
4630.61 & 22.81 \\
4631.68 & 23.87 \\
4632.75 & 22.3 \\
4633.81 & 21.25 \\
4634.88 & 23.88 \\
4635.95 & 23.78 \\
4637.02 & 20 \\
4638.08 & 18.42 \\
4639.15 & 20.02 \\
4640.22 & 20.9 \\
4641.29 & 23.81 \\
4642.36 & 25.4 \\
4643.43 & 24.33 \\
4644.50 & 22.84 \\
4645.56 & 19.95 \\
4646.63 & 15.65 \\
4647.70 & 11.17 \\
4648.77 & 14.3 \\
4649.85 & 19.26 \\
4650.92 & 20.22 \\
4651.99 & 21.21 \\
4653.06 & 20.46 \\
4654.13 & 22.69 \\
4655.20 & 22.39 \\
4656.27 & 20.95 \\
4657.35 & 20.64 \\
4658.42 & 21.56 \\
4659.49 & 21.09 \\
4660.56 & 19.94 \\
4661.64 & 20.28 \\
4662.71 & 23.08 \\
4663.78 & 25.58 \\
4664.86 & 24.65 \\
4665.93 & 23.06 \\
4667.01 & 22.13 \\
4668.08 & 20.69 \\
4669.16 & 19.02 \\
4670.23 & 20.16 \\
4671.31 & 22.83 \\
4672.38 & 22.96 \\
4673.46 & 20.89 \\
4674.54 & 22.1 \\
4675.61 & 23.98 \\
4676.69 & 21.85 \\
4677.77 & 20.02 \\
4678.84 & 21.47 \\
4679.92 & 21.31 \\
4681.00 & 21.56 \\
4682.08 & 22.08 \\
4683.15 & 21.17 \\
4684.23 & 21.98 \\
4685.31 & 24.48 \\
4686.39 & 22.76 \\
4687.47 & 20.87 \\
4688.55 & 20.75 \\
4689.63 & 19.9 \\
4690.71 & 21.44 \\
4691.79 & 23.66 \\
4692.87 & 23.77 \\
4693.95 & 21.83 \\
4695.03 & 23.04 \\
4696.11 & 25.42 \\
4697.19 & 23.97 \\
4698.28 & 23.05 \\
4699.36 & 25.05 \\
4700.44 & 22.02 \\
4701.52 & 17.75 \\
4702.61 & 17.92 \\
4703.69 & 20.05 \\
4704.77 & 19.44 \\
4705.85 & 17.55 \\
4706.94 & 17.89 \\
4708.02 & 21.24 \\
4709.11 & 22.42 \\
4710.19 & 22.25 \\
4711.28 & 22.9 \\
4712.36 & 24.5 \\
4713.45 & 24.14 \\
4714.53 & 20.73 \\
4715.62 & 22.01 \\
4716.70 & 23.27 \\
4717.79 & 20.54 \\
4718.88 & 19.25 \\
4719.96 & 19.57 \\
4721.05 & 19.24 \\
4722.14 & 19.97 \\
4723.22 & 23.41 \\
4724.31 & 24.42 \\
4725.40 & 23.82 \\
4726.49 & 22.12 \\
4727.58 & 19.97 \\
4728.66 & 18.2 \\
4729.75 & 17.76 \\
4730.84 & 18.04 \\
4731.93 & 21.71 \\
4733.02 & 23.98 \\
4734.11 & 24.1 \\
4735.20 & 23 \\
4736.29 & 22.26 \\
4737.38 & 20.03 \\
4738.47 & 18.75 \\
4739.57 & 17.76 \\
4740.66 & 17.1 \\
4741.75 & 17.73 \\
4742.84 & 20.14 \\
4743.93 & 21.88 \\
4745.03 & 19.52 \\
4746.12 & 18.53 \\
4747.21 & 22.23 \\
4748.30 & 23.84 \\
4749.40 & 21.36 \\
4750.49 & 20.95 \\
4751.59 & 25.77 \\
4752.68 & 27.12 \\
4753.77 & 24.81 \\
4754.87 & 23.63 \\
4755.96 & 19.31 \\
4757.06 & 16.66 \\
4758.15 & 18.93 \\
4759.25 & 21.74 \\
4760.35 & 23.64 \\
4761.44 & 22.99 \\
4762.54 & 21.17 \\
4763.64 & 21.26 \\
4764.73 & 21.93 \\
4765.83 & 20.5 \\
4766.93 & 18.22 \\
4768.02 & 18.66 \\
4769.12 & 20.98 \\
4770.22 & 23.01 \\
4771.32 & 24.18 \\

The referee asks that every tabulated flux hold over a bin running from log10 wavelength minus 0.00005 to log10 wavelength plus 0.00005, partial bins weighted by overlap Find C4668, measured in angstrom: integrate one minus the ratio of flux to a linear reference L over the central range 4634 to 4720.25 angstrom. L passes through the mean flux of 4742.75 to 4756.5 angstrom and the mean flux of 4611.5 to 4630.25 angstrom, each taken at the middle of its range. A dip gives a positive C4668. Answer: 1.9 angstrom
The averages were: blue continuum 21.6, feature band 21.4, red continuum 22.3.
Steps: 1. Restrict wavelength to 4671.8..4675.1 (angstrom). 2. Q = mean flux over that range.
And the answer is 22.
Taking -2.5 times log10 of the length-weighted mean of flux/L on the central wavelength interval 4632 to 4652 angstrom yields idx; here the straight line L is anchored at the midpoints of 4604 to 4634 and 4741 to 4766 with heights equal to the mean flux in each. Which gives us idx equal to 0.07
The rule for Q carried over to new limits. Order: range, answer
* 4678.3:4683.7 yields 21.5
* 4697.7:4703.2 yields 21.1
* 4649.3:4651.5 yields 19.7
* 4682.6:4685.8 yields 22.5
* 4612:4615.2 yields 21.8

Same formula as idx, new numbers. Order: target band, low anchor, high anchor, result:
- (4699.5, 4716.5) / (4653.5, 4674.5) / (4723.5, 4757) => 0.03 mag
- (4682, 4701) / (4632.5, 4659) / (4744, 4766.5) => -0.07 mag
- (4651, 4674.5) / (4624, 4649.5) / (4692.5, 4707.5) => -0.02 mag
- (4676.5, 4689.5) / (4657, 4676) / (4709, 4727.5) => 0.02 mag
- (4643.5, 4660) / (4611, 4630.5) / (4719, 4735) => 0.09 mag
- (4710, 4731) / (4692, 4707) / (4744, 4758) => 0.02 mag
